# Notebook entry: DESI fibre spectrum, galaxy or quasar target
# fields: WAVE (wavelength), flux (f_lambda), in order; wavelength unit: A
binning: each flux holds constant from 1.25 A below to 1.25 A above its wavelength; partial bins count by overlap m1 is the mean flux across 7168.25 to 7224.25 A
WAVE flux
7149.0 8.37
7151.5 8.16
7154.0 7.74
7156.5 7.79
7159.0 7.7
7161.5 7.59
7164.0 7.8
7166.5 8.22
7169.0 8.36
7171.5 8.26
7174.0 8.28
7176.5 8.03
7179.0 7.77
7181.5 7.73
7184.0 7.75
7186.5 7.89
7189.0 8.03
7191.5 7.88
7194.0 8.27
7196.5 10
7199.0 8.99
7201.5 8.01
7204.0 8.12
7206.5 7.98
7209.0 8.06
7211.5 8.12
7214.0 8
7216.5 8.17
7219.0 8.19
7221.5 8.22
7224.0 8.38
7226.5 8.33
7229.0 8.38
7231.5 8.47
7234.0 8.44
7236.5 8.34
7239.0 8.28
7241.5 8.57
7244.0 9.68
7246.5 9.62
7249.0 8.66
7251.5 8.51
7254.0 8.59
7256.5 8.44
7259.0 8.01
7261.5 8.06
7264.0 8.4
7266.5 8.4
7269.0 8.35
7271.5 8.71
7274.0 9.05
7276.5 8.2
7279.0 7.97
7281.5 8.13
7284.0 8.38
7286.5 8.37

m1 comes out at 8.19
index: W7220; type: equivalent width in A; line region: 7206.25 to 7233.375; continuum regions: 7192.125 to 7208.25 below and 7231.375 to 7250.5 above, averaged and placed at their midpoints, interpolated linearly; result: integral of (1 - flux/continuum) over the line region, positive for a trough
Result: 1.3 A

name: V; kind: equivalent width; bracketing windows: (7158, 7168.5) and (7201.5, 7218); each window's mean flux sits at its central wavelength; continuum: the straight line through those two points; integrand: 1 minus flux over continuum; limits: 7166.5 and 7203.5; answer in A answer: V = -1.2 A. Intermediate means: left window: 7.87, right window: 8.07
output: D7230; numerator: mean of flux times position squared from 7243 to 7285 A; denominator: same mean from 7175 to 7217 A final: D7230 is 1.06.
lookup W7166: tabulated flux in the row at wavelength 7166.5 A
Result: 8.22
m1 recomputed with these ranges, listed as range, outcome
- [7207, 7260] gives 8.45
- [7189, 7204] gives 8.54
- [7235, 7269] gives 8.57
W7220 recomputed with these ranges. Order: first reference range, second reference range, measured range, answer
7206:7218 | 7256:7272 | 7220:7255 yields -1.74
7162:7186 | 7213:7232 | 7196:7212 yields -0.49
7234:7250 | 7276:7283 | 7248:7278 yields -0.09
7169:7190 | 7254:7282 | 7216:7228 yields -0.15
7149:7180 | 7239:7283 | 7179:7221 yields 0.04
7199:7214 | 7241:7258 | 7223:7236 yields 0.20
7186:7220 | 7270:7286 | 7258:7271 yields 0.16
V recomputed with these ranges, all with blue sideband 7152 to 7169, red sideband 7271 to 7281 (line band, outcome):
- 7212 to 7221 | 0.0 A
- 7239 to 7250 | -1.0 A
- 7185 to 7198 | -0.6 A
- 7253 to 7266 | 0.1 A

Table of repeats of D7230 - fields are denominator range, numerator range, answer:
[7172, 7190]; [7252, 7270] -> 1.07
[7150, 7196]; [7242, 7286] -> 1.09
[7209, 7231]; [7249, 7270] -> 1.03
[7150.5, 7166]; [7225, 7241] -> 1.10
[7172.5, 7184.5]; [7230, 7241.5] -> 1.08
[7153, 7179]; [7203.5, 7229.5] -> 1.04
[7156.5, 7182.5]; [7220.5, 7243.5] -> 1.08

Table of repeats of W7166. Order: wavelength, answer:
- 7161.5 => 7.59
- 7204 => 8.12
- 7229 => 8.38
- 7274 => 9.05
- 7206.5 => 7.98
